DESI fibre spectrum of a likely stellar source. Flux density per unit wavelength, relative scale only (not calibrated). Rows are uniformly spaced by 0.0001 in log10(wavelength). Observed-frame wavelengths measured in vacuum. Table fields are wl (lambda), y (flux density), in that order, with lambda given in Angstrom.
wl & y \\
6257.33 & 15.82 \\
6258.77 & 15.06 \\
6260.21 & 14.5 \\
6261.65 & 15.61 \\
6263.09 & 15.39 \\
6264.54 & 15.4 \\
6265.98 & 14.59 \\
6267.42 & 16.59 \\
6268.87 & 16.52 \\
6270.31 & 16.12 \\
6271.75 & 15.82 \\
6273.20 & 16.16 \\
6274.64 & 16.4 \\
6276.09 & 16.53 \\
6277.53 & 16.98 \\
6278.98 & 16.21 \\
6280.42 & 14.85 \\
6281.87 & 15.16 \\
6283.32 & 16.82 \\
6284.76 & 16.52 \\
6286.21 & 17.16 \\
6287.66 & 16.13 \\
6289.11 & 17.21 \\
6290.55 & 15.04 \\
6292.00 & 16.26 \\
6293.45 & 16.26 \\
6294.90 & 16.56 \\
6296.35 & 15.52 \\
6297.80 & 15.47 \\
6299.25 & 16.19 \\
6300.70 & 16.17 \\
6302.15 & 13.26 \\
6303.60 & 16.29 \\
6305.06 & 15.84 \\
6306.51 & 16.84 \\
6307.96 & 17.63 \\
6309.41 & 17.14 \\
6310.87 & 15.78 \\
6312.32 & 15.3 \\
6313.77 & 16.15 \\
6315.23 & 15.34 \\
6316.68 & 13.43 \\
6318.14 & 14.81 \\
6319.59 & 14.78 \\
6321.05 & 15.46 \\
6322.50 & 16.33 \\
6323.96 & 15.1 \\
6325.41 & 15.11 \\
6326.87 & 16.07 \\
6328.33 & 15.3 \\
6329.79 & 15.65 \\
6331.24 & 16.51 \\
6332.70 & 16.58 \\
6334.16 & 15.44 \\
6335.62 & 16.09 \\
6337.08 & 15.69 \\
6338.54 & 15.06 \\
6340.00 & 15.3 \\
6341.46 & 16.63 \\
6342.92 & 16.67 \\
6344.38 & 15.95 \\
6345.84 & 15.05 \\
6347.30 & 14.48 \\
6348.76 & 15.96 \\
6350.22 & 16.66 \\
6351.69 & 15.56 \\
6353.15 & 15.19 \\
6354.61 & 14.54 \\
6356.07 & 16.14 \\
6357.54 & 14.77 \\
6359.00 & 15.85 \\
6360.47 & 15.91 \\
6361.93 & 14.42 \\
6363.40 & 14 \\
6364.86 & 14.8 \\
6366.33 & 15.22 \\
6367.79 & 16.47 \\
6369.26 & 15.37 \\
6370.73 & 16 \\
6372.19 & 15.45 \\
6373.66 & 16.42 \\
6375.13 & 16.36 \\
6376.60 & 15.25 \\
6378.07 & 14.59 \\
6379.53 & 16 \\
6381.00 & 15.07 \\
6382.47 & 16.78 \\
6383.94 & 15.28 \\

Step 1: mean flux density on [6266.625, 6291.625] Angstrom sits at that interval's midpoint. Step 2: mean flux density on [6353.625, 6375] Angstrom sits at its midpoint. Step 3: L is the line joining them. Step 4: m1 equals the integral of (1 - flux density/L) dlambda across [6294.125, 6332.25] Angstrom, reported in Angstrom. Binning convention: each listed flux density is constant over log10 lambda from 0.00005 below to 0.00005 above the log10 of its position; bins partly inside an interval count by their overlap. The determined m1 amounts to 0.5 Angstrom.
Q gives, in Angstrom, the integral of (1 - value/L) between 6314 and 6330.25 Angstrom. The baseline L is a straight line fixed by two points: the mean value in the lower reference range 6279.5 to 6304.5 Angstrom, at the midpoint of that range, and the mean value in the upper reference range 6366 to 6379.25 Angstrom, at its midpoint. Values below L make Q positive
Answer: 0.63 Angstrom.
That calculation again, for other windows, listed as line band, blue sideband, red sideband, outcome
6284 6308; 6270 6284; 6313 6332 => -0.4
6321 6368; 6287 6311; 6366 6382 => 0.8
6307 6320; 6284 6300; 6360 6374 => 0.3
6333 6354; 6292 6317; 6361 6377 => -0.1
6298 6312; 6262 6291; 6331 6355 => -0.1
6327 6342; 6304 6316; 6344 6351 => 0.0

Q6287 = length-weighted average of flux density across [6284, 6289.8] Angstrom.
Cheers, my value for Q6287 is 16.8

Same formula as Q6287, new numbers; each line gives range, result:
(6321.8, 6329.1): 15.6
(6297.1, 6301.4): 15.9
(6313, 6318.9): 14.9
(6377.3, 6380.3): 15.3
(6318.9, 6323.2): 15.5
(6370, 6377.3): 15.9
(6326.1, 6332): 15.9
